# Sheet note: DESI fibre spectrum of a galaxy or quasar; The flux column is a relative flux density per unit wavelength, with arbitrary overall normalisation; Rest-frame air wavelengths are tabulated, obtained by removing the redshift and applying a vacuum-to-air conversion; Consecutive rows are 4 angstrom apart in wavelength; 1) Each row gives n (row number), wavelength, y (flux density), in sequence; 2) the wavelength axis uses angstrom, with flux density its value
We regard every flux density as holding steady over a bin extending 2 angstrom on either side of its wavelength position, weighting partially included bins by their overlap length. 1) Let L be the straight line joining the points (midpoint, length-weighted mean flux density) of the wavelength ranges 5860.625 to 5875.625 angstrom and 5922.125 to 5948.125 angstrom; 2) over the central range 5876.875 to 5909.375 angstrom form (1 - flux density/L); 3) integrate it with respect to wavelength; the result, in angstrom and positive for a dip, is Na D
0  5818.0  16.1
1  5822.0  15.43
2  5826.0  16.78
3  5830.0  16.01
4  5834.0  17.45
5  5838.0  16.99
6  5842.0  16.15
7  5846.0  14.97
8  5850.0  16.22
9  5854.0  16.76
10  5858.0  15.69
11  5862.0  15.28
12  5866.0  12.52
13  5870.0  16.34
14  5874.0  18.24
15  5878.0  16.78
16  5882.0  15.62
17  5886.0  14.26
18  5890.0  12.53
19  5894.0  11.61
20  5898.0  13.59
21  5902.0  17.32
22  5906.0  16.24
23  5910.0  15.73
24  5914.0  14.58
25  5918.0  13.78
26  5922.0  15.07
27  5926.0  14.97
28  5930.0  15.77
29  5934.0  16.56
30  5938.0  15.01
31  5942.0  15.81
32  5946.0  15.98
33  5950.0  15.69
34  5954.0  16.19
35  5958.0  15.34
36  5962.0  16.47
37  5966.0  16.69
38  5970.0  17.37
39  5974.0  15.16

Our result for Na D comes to 1.77 angstrom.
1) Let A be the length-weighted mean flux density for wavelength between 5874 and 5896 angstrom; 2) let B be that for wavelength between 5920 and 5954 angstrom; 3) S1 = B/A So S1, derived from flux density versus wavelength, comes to 1.1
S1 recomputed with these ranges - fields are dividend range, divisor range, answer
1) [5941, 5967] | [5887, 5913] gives 1.10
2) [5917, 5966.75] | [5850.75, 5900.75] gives 1.04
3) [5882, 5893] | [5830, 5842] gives 0.81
